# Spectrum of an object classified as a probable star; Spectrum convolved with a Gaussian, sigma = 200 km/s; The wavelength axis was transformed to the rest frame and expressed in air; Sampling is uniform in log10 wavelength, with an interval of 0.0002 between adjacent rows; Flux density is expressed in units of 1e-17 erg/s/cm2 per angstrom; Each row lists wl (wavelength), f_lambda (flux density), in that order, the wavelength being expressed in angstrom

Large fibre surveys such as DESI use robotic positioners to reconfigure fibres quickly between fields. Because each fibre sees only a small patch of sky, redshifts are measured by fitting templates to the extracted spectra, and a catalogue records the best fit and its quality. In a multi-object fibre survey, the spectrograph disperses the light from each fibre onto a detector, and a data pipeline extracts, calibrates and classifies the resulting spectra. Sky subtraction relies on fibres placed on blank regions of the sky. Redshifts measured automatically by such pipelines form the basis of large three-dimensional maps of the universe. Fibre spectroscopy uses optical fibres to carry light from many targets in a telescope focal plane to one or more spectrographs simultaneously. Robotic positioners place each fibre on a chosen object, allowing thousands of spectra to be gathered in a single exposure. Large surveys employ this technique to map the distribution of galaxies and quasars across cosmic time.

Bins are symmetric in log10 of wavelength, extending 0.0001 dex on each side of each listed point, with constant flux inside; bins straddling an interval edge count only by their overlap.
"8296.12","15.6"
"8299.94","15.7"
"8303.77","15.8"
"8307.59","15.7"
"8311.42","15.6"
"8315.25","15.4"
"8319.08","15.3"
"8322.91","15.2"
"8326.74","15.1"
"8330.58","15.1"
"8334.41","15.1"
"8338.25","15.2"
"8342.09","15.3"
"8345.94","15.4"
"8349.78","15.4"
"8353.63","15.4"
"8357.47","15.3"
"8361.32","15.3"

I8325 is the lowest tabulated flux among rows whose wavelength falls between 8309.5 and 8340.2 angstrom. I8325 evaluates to 15.1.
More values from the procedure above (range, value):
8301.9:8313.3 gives 15.6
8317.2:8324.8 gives 15.2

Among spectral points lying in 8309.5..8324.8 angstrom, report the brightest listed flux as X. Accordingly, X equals 15.6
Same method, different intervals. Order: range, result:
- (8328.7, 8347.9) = 15.4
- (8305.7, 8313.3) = 15.7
